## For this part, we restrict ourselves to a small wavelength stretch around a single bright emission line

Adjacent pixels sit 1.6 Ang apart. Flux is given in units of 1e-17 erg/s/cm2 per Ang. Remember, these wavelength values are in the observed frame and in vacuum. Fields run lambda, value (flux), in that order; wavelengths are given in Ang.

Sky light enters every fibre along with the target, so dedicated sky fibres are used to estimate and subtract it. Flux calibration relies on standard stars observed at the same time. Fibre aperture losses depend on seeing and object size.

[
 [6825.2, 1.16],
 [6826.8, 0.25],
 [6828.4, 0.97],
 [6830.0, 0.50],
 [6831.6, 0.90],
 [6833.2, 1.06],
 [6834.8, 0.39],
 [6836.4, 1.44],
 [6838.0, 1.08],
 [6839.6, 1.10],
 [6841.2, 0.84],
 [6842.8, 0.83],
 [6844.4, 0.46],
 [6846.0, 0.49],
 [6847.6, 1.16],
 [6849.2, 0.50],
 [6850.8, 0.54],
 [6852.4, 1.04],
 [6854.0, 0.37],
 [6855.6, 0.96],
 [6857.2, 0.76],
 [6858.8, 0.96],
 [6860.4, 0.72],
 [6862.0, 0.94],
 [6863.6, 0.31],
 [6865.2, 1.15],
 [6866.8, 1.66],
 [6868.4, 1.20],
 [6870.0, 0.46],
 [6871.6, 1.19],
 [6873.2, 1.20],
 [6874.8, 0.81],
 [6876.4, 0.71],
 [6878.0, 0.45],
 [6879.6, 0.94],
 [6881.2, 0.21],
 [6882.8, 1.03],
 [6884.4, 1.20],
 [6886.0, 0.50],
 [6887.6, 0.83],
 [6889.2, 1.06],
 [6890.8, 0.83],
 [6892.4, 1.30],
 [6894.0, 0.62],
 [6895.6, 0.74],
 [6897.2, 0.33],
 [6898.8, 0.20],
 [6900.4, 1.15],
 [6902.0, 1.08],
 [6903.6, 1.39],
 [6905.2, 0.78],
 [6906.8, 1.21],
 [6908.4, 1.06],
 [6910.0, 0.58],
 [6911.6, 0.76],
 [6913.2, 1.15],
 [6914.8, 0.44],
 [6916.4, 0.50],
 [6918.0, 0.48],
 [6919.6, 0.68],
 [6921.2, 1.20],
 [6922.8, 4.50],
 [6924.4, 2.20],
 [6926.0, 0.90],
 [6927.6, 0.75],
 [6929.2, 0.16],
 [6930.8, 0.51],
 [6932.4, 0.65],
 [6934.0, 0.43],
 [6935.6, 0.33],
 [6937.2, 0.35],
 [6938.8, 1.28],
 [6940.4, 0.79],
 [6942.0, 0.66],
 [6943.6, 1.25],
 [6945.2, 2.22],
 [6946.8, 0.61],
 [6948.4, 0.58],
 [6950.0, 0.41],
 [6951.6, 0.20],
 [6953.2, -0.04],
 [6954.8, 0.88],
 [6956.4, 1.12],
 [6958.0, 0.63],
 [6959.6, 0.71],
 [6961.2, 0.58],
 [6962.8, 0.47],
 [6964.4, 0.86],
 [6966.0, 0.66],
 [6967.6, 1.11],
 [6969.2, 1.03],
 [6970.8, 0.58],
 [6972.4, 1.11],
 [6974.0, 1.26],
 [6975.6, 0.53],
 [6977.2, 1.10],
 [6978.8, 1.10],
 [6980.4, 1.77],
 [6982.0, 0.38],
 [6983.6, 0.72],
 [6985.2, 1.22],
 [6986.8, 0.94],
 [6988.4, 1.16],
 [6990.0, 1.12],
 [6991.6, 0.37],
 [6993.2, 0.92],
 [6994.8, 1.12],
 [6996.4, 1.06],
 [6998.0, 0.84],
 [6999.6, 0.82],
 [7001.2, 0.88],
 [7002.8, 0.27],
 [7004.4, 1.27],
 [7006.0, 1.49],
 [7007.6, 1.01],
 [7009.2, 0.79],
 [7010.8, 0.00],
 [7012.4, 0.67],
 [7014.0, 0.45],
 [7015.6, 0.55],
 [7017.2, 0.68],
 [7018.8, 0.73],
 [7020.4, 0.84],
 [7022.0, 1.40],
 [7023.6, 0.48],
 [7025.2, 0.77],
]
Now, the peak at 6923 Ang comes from H-alpha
